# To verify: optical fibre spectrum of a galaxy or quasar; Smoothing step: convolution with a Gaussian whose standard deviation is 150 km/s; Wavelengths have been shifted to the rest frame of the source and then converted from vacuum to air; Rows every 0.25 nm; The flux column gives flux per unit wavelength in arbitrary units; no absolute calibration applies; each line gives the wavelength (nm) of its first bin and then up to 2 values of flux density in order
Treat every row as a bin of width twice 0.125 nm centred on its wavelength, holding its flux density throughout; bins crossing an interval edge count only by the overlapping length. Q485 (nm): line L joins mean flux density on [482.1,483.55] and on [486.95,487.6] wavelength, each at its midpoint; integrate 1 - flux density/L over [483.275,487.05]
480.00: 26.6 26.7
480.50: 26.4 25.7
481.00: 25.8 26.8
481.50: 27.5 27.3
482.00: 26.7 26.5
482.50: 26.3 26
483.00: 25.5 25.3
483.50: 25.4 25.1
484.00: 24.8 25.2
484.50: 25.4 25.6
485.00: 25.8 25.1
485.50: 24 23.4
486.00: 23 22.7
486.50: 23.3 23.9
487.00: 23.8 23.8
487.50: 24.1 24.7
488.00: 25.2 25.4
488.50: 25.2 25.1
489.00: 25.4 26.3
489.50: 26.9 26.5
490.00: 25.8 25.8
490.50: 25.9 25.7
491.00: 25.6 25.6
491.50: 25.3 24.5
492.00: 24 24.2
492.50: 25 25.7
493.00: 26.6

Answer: 0.06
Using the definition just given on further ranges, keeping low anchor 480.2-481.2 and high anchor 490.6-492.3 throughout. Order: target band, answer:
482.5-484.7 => 0.04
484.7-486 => 0.06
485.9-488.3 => 0.14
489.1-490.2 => -0.05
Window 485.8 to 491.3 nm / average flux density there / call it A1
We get 25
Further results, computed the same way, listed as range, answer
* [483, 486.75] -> 24.6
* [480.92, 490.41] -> 25.3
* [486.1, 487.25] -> 23.5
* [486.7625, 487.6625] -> 23.9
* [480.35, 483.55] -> 26.3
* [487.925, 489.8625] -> 25.8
